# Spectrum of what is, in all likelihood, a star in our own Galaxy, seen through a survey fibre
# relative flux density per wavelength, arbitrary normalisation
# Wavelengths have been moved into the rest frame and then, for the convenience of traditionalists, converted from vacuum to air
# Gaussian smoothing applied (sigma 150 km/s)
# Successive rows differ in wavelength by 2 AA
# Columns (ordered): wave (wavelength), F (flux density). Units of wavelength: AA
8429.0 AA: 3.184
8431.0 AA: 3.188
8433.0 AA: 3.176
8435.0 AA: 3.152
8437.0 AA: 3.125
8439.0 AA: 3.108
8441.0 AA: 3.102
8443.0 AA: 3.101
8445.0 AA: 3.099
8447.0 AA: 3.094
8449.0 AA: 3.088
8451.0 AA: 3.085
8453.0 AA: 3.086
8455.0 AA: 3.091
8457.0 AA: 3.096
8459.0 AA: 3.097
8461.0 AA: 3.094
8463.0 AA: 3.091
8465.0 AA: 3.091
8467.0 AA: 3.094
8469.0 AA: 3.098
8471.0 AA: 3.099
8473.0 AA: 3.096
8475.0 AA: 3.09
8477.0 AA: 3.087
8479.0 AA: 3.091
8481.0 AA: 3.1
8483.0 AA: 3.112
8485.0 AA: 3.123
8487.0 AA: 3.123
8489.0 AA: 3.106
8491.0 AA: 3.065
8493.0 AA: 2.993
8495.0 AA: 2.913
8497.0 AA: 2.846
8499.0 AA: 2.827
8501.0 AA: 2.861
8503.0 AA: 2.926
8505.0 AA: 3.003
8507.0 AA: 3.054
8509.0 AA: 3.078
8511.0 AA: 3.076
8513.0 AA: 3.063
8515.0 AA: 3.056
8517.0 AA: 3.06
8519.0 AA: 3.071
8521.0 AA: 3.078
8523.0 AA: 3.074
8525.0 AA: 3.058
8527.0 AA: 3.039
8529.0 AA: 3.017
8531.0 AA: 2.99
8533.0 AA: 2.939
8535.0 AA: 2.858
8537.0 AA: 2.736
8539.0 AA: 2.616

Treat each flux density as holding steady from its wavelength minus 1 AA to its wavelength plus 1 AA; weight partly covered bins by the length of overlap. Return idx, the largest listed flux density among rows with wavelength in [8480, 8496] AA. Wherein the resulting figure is 3.123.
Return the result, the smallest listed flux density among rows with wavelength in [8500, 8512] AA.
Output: 2.861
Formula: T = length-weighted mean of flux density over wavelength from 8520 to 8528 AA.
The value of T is 3.06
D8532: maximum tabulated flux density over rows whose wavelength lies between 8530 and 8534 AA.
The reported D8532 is 2.99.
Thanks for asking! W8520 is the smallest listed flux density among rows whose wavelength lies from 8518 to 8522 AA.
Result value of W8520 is 3.071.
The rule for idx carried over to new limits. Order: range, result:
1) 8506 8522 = 3.078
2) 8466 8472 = 3.099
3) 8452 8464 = 3.097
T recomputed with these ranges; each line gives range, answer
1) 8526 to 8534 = 3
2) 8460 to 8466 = 3.09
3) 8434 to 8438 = 3.14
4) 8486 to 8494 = 3.07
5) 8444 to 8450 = 3.09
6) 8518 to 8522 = 3.07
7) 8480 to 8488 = 3.11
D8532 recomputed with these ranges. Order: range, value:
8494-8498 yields 2.913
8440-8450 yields 3.102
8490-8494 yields 3.065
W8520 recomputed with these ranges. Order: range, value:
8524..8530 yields 3.017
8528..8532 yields 2.99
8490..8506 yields 2.827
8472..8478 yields 3.087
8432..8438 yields 3.125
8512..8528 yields 3.039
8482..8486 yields 3.112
